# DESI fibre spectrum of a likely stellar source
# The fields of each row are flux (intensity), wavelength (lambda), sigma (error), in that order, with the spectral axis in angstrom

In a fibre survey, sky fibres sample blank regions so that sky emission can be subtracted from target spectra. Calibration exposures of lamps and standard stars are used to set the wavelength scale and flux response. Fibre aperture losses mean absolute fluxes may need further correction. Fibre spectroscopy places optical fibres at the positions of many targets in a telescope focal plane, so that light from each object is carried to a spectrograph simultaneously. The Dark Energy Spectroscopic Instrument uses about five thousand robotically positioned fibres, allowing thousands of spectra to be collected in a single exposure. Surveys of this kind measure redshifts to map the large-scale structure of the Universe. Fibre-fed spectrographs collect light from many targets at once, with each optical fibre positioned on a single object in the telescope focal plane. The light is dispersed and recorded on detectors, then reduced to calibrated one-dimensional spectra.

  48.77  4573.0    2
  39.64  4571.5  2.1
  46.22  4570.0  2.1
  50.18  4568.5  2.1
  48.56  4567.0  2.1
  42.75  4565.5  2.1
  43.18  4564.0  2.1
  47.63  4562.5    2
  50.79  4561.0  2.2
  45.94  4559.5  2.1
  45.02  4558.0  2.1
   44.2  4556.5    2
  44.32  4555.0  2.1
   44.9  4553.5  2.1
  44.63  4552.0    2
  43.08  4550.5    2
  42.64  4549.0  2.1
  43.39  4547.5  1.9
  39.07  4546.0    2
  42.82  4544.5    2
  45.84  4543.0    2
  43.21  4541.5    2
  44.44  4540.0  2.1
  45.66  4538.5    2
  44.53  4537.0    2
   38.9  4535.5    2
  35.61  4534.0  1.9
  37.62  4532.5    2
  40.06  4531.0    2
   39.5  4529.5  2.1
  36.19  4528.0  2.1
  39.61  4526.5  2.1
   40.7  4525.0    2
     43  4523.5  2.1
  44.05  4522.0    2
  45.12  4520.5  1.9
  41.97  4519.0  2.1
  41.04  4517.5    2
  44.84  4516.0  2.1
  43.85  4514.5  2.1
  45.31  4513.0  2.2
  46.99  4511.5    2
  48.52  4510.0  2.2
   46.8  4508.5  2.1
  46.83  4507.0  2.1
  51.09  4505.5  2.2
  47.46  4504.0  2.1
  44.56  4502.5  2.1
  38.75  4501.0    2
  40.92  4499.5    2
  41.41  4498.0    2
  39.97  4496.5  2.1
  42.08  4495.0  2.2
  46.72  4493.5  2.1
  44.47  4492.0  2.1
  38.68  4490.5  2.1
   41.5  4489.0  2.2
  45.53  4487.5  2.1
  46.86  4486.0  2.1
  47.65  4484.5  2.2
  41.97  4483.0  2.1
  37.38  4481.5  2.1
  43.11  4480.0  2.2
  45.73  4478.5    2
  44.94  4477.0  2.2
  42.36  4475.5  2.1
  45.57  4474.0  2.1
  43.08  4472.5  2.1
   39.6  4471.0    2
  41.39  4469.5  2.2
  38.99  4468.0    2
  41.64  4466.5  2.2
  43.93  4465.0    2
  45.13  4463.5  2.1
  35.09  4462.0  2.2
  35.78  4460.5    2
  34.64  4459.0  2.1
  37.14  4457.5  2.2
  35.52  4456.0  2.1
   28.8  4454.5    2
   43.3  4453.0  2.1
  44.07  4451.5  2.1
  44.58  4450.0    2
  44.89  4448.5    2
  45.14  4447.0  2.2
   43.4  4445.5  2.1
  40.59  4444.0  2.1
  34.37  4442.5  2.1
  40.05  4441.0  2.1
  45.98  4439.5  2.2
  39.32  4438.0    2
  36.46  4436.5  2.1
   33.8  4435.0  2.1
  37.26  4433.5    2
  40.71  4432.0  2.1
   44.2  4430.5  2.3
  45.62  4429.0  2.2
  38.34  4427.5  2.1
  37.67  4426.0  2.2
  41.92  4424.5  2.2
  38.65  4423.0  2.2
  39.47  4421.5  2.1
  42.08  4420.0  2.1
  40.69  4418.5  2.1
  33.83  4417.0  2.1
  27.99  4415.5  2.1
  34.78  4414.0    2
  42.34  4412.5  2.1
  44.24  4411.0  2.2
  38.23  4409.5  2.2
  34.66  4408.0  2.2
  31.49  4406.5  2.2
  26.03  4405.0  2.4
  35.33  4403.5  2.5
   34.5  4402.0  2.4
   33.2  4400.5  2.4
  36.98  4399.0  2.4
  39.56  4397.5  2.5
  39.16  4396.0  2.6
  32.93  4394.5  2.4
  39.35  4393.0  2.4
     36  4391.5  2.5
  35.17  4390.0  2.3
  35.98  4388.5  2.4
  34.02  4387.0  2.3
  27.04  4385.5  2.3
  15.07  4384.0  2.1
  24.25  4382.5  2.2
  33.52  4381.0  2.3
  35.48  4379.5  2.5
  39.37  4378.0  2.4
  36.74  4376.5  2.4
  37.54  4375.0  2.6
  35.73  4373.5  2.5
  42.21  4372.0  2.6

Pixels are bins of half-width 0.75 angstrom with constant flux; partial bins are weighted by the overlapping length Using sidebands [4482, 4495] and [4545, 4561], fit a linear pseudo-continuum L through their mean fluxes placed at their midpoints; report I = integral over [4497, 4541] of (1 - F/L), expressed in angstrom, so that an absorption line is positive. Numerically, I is 1.0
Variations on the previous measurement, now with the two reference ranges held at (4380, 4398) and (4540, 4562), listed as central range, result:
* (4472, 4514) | -4.2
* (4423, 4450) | -3.4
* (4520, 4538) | 1.0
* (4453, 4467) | 0.0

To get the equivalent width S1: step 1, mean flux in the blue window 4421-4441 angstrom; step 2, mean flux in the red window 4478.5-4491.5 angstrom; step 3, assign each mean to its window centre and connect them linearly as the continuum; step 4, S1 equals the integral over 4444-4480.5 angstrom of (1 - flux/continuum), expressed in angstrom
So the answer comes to 0.53 angstrom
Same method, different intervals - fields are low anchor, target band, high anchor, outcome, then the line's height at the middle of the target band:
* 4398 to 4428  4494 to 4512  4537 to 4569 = -1.16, 41.9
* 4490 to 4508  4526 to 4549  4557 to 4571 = 2.14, 45.4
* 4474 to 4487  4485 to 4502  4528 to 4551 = 0.33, 43.4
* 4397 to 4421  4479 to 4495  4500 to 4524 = -0.21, 42.8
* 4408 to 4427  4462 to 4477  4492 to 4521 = -0.10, 41.9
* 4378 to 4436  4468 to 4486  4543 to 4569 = -1.29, 40.1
